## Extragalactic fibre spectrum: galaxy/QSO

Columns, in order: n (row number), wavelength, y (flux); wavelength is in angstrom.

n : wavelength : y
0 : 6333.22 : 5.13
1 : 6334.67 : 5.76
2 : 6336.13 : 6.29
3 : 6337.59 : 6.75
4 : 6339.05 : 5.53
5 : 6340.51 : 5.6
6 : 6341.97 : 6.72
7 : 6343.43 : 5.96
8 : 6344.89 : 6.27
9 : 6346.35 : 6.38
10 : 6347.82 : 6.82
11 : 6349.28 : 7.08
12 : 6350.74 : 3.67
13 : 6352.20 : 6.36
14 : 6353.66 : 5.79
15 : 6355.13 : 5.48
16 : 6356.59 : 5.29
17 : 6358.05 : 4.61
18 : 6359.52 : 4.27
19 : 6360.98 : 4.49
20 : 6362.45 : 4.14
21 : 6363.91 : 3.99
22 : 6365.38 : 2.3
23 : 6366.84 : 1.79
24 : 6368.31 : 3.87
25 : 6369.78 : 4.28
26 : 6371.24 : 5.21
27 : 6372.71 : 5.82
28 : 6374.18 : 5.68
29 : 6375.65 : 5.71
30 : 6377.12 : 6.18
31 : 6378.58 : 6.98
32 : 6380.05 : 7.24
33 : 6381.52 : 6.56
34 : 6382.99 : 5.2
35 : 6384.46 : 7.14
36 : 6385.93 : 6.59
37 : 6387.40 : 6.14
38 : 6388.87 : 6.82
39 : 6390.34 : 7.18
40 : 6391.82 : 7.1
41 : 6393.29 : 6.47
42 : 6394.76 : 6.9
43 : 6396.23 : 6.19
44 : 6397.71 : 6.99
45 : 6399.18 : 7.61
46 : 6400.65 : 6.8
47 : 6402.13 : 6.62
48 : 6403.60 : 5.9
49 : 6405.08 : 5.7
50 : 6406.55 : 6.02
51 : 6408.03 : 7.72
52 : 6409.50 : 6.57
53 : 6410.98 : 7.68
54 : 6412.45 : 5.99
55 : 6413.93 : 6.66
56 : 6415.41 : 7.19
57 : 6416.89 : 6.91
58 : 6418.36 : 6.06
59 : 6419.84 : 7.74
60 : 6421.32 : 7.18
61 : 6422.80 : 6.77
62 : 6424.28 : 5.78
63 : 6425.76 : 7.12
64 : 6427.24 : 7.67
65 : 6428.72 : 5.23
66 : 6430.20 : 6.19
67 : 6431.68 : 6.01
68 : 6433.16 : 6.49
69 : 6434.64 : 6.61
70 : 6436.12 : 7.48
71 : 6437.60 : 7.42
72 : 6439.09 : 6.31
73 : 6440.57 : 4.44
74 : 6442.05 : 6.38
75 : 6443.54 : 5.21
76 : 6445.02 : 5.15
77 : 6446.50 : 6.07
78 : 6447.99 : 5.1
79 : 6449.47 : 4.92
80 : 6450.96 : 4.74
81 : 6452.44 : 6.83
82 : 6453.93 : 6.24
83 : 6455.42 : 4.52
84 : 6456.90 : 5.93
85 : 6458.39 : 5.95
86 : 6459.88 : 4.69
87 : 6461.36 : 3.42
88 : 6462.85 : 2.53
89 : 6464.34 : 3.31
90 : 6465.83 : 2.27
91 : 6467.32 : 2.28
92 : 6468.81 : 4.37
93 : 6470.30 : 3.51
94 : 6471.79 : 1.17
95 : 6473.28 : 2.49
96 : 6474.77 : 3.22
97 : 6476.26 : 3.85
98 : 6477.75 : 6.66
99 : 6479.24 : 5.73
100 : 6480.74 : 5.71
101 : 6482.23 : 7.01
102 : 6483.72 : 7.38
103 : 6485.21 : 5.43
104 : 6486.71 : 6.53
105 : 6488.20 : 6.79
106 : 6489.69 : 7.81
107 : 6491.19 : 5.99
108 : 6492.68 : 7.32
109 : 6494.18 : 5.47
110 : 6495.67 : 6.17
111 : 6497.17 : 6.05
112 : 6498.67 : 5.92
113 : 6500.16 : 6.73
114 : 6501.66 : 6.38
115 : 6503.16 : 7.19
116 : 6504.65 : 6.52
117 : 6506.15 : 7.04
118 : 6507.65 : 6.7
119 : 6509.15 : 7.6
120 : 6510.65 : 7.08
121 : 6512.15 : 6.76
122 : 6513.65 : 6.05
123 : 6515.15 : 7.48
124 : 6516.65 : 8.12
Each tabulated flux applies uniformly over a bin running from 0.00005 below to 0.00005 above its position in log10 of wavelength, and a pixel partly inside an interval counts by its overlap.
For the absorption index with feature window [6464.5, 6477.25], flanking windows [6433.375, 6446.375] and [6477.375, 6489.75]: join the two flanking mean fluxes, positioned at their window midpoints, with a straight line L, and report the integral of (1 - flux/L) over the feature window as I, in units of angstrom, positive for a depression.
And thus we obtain 6.8 angstrom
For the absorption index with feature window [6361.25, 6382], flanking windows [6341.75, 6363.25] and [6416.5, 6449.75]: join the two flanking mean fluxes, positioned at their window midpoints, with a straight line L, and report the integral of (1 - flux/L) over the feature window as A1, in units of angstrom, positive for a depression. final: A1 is 2.8 angstrom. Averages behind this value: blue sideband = 5.52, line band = 4.95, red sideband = 6.28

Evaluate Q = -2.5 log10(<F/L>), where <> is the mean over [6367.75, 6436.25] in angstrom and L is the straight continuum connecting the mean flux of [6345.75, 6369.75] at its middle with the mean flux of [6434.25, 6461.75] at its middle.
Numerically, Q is -0.24 mag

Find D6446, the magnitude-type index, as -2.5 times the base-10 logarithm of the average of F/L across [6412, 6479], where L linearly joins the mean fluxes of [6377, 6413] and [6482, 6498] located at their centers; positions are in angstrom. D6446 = 0.22 mag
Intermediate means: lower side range 6.66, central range 5.38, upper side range 6.52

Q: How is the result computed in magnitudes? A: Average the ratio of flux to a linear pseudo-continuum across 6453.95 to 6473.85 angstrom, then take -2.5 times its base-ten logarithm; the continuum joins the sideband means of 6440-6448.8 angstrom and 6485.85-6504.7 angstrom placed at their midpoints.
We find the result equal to 0.49 mag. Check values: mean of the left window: 5.41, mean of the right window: 6.52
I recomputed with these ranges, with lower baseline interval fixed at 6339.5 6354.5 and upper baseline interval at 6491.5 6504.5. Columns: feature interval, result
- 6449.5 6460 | 1.2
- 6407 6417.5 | -1.2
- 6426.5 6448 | 0.4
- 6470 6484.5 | 3.7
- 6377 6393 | -1.4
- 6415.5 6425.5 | -0.9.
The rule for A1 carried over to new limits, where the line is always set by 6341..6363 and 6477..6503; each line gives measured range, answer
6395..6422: -3.8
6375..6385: -1.2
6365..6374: 2.6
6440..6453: 1.6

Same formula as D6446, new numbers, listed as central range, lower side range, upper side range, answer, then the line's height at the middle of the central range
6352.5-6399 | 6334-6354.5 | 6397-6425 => 0.15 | 6.38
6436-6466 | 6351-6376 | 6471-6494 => 0.02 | 5.29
